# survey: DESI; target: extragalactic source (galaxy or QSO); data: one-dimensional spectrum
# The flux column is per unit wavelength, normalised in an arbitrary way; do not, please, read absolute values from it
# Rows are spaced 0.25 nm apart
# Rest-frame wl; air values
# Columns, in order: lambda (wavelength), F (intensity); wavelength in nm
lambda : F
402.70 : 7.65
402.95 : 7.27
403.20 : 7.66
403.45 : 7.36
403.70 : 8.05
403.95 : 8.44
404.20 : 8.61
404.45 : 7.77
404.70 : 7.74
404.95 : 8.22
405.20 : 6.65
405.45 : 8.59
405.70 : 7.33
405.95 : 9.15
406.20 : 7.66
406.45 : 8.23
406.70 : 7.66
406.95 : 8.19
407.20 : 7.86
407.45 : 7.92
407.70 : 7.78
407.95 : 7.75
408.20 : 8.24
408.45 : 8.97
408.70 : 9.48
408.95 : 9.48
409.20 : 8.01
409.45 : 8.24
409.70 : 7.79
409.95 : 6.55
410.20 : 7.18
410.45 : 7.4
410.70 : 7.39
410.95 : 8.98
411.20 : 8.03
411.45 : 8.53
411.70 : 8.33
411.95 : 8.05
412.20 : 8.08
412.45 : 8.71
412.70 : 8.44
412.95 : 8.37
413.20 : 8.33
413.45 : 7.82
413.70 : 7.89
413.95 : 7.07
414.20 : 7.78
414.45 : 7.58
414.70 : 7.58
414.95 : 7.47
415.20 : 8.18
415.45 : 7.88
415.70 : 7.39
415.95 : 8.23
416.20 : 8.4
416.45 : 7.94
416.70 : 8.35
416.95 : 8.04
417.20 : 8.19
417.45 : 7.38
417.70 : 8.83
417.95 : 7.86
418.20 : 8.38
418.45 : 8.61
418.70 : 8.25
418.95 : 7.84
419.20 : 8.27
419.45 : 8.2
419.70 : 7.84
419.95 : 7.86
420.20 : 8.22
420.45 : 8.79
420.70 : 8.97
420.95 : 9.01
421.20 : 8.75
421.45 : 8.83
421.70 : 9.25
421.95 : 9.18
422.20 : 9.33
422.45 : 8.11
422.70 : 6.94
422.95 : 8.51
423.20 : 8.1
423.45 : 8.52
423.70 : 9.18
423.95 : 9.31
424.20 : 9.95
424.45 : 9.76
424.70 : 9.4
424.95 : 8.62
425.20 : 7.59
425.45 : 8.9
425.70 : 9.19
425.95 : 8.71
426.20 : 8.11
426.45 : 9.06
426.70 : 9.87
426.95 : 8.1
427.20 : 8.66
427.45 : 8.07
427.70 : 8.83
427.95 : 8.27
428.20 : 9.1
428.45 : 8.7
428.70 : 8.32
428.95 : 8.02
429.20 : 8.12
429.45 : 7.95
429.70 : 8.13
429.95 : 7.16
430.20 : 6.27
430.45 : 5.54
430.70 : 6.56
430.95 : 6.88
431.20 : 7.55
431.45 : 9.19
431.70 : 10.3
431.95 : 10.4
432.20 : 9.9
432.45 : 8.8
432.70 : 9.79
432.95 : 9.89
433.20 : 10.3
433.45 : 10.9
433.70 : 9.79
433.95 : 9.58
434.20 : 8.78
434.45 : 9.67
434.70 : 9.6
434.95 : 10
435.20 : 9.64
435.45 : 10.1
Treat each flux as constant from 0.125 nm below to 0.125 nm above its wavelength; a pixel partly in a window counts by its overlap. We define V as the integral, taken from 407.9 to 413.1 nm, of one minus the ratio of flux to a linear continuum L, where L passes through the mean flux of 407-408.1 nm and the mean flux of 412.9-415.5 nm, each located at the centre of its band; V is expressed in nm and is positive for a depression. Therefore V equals -0.242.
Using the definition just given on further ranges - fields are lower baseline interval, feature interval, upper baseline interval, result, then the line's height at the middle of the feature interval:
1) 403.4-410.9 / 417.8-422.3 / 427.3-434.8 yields -0.08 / 8.37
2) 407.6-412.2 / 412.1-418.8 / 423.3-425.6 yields 0.34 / 8.46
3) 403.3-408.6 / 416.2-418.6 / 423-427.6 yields 0.09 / 8.5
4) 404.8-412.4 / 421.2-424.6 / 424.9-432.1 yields -0.26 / 8.22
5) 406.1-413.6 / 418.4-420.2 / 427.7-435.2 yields 0.06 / 8.4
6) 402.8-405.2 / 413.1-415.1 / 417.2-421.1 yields 0.11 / 8.14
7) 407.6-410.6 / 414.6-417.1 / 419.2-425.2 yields 0.13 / 8.39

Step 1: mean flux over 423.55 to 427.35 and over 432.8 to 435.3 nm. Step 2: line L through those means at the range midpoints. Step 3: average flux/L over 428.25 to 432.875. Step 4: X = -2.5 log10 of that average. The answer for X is 0.15 mag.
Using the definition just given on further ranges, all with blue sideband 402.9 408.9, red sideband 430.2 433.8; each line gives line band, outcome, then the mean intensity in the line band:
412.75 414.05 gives 0.046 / 7.94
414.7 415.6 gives 0.074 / 7.79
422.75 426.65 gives -0.024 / 8.84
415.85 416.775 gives 0.021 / 8.22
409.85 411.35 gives 0.080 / 7.62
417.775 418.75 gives 0.018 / 8.31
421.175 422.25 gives -0.064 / 9.08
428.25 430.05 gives 0.087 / 8.11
